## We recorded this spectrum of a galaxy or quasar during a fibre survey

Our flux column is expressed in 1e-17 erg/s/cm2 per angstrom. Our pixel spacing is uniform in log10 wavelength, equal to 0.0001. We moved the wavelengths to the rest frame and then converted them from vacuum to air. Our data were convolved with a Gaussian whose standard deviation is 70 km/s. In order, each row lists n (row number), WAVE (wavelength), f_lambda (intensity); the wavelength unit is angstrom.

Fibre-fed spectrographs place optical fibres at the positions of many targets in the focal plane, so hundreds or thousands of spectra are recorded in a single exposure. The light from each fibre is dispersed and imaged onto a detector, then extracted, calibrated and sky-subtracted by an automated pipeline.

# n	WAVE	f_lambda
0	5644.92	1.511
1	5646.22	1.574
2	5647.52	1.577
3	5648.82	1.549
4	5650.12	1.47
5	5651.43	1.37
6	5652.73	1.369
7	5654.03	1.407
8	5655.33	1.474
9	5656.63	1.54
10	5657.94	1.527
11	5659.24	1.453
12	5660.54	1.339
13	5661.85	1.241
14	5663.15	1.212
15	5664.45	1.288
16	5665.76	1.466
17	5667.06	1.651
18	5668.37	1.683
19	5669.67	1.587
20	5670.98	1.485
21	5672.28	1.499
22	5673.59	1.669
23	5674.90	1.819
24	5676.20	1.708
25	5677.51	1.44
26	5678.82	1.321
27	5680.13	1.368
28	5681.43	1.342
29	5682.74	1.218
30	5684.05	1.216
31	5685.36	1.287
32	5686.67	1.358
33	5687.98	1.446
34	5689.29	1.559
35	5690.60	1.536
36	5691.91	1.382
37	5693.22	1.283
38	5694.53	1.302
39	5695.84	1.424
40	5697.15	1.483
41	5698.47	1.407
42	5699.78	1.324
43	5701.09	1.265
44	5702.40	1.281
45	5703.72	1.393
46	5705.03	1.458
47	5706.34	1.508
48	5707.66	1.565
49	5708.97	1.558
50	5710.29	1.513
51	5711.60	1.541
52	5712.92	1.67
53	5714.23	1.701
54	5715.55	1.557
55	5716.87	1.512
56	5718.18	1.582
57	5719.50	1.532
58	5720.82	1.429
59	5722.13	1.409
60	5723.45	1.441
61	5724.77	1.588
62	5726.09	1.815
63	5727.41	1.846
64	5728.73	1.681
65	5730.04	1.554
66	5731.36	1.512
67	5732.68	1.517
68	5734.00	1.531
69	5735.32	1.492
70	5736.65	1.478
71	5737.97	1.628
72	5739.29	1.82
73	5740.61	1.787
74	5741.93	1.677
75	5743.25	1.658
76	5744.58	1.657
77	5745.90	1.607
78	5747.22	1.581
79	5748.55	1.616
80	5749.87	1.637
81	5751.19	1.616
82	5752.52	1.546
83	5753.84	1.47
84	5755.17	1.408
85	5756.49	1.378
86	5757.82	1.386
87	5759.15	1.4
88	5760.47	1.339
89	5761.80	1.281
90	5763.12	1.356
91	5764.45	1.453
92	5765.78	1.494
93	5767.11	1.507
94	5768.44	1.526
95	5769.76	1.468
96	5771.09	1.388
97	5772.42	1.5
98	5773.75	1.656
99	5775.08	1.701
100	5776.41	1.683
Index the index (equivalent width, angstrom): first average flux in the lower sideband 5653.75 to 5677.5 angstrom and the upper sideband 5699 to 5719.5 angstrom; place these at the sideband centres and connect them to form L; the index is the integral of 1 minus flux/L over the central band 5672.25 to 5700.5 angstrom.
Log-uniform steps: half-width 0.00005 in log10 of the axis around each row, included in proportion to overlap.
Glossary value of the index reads 1.4 angstrom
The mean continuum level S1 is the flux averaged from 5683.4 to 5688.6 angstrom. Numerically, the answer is 1.33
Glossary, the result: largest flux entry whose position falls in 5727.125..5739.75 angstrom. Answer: 1.846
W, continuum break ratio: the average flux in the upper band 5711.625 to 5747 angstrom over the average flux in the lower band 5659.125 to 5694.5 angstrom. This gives 1.1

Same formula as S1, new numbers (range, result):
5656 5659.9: 1.51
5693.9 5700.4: 1.39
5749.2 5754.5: 1.57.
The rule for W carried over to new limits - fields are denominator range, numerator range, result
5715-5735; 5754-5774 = 0.91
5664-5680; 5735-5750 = 1.06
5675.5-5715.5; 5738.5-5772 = 1.06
